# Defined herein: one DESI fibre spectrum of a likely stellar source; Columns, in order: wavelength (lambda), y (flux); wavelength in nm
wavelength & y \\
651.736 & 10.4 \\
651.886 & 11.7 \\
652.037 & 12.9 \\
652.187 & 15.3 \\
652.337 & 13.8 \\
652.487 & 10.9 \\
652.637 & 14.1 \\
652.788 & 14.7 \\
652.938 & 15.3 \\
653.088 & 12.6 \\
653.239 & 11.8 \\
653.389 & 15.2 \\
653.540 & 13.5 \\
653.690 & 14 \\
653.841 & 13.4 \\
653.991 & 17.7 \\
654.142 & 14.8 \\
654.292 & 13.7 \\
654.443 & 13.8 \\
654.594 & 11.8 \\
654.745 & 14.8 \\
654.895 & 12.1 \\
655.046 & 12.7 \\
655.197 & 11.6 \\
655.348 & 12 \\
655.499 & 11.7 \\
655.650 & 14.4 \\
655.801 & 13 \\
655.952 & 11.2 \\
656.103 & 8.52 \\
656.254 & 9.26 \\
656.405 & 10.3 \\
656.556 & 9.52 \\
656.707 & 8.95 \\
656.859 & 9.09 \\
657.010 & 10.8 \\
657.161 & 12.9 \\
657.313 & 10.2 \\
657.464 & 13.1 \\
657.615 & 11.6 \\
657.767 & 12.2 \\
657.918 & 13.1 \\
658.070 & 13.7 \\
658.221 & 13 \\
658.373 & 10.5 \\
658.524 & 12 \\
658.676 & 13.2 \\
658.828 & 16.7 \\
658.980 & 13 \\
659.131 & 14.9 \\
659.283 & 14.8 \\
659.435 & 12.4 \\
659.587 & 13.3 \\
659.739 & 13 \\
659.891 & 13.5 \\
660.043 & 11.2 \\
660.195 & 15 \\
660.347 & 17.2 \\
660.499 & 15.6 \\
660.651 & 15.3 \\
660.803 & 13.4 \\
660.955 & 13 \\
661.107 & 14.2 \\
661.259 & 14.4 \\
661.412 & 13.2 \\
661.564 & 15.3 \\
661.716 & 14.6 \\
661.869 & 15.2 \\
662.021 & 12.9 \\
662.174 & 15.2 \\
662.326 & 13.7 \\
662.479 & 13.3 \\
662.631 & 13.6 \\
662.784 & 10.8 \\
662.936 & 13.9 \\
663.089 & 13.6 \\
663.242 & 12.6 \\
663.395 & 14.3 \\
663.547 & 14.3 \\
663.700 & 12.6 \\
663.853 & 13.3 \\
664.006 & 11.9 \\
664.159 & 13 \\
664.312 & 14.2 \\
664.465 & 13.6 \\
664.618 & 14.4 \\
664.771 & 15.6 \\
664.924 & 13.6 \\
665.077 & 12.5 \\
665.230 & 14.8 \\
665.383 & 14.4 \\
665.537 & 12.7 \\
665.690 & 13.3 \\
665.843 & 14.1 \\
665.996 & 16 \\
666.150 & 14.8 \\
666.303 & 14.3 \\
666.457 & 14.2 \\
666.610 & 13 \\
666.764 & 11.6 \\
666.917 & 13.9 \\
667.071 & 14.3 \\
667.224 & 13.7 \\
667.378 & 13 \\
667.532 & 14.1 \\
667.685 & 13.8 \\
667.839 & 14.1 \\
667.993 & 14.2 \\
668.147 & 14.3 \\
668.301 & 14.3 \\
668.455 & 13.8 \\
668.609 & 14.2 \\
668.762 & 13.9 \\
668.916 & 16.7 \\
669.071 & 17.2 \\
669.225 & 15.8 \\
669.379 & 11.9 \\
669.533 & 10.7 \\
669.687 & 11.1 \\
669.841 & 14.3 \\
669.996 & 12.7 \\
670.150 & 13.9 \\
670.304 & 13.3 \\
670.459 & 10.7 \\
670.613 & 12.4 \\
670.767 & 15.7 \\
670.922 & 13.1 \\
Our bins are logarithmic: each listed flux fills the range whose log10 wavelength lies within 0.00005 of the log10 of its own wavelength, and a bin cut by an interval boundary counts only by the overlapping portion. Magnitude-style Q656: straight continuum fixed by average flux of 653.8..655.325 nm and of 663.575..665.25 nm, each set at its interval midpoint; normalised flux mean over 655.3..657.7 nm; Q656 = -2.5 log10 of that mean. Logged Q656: 0.23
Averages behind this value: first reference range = 13.6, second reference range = 13.6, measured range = 11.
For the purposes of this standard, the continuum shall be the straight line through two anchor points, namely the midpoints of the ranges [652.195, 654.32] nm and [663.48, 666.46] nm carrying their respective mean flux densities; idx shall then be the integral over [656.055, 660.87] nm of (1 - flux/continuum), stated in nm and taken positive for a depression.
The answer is 0.48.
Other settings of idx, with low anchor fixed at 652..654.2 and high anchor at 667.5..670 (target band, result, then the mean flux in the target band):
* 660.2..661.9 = -0.08 nm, 14.7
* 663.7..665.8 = 0.06 nm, 13.6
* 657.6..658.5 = 0.10 nm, 12.4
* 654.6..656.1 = 0.17 nm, 12.4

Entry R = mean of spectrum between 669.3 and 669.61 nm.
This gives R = 11.3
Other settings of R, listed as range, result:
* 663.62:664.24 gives 12.7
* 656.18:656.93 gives 9.42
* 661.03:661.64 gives 14.3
